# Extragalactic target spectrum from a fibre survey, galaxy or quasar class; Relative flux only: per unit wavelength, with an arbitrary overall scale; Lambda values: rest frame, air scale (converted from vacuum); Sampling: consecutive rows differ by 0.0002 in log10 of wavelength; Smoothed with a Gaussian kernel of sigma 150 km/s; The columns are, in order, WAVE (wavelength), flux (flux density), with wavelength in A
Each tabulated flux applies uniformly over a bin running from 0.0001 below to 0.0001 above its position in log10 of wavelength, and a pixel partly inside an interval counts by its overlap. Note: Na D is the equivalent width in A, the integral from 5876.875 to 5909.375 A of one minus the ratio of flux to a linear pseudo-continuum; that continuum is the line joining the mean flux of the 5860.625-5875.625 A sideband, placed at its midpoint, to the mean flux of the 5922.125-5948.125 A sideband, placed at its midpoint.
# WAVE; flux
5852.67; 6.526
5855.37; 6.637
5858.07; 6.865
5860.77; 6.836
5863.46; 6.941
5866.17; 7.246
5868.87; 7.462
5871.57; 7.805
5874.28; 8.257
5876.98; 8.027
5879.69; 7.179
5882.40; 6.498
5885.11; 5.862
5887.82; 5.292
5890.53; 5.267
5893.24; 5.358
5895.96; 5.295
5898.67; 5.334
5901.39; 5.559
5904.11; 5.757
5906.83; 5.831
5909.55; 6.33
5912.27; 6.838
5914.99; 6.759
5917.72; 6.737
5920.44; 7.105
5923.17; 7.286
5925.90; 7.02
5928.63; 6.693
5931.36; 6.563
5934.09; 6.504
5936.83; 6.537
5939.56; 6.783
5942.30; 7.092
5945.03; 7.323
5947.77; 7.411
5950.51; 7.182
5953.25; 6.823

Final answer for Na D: 6.22 A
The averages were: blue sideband 7.47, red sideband 6.9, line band 5.87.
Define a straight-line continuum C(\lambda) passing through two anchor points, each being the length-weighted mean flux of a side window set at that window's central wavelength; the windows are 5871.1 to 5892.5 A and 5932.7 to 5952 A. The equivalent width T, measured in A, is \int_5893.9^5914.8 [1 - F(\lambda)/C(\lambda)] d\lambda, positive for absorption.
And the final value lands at 2.81 A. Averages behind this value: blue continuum 6.69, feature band 5.88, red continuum 6.98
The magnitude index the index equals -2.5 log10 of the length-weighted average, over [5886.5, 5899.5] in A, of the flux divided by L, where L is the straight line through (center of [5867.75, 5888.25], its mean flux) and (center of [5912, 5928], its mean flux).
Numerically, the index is 0.31 mag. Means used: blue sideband 7.12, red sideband 6.95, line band 5.31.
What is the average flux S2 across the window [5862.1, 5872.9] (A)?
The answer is 7.37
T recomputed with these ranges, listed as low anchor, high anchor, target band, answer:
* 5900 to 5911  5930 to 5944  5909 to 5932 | -2.1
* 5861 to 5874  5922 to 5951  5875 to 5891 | 1.8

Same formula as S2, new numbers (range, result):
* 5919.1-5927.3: 7.13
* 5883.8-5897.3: 5.41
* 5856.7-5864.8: 6.88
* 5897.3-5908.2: 5.62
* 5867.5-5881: 7.75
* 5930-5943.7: 6.7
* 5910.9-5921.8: 6.86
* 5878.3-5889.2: 6.21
